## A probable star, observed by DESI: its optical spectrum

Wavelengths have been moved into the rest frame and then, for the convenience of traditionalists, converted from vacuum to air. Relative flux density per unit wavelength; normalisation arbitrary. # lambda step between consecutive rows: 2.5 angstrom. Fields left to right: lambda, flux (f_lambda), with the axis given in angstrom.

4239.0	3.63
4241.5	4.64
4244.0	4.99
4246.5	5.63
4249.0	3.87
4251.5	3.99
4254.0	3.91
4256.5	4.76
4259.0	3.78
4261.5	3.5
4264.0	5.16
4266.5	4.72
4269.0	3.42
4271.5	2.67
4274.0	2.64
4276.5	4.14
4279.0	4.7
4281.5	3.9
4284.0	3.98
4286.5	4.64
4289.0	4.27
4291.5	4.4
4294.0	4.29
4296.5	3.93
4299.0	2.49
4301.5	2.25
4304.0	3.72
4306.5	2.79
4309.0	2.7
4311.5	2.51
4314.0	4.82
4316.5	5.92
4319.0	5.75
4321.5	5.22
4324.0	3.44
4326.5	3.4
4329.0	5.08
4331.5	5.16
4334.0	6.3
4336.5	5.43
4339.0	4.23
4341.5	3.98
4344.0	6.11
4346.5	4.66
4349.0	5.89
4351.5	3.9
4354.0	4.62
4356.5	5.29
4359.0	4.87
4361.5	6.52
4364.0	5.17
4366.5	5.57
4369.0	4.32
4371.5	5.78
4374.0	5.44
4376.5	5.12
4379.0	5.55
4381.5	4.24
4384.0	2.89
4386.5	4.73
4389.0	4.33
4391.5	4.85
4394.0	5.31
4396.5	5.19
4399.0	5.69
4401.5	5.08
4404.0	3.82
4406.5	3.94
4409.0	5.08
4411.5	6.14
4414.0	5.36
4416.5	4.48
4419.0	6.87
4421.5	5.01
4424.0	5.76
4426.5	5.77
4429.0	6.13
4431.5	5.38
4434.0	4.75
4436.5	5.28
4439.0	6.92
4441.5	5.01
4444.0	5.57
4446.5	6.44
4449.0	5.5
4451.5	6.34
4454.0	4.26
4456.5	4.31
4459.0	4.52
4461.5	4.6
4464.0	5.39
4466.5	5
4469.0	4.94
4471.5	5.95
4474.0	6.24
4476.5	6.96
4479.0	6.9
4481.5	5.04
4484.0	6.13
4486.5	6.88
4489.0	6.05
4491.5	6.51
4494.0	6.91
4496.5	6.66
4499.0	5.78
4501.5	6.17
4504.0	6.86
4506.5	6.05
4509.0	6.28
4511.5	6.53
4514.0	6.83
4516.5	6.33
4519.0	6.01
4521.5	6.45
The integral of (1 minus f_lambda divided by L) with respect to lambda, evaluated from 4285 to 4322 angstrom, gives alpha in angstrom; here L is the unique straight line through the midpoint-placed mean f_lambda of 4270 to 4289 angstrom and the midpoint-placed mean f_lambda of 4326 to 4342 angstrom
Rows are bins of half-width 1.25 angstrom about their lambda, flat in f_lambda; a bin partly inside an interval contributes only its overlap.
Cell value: 3.02 angstrom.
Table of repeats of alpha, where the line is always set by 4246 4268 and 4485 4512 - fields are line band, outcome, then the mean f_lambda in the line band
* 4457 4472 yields 2.8 angstrom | 4.98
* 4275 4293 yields 1.1 angstrom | 4.27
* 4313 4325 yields -0.5 angstrom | 5.07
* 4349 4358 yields 0.6 angstrom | 4.79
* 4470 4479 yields -0.3 angstrom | 6.42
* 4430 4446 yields 1.0 angstrom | 5.54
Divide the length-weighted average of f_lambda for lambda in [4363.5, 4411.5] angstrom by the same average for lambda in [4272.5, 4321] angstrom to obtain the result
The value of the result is 1.25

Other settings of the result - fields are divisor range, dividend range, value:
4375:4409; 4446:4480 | 1.17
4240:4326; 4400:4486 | 1.35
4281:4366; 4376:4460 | 1.15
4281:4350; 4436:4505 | 1.35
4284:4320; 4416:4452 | 1.47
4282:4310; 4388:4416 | 1.38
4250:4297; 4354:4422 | 1.25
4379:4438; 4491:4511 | 1.26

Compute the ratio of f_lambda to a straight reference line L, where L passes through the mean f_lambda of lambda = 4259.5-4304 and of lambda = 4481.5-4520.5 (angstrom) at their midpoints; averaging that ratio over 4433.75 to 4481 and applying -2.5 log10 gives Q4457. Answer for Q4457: 0.06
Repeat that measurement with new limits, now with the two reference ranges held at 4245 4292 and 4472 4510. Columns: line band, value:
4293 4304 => 0.32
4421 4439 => 0.03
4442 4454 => 0.04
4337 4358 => 0.01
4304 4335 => 0.06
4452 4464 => 0.28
